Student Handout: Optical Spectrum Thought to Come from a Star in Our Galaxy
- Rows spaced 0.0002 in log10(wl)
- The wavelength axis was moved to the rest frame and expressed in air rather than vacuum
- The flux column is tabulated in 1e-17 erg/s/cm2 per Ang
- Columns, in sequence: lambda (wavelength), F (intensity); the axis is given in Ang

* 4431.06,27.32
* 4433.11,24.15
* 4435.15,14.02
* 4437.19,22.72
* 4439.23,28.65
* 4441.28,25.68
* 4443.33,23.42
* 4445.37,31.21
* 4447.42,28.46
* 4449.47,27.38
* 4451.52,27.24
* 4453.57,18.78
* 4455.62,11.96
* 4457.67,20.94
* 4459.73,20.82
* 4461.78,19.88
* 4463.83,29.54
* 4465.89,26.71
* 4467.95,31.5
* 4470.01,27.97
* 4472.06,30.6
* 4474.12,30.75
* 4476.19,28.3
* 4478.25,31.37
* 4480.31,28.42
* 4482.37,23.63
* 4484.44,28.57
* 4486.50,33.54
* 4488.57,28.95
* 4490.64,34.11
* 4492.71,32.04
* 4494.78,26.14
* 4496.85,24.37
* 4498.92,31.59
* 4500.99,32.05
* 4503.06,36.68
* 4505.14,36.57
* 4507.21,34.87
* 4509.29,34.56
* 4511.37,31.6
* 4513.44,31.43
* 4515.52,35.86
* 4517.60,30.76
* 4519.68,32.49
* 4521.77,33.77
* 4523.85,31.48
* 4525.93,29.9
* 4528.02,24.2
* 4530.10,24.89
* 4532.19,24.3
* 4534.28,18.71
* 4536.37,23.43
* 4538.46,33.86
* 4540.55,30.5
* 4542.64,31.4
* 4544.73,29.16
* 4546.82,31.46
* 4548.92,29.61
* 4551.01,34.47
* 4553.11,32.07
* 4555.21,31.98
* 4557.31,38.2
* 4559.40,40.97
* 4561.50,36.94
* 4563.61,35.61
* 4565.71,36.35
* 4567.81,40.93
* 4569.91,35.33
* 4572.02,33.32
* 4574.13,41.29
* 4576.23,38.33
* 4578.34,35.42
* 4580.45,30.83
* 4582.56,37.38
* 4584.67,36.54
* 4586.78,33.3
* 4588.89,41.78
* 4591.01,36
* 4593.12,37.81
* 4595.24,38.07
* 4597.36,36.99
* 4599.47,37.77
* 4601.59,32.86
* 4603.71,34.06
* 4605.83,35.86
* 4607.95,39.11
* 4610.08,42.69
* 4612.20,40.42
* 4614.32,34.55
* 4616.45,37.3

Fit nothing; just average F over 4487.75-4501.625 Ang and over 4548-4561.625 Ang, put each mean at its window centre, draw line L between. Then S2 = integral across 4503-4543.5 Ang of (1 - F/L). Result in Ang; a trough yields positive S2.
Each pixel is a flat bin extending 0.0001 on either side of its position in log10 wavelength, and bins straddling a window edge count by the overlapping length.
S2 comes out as 2.1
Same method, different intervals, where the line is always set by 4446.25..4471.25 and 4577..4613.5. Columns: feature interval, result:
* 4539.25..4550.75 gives 0.5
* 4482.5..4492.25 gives -1.3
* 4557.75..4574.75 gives -1.6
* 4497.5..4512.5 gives -2.7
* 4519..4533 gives 0.8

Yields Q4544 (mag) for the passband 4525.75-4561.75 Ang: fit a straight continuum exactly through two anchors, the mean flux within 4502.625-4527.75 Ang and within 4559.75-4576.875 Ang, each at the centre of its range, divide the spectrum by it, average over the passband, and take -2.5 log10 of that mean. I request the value 0.17 mag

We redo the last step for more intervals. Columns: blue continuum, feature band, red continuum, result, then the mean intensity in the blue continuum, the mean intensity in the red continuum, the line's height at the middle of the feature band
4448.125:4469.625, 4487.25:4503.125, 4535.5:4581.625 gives -0.11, 23.7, 34.2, 27.5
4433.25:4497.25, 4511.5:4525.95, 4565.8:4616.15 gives -0.05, 26.4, 37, 30.9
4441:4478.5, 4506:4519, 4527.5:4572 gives -0.14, 25.8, 31.8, 29.3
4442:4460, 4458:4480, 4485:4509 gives -0.03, 23.5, 31.9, 26.8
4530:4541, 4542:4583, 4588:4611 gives -0.15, 25.8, 37.5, 30.7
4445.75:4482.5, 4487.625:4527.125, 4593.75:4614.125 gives -0.09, 25.9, 37.4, 29.5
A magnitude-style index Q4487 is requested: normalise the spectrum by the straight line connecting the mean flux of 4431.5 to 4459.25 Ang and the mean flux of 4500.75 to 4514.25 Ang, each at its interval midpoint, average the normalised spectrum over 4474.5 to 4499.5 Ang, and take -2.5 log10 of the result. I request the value 0.05 mag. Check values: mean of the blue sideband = 23.5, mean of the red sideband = 34.1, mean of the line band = 29.2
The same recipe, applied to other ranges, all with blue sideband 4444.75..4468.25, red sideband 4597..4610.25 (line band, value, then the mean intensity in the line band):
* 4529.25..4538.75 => 0.256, 24.3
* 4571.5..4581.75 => -0.050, 36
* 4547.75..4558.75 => -0.036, 33.5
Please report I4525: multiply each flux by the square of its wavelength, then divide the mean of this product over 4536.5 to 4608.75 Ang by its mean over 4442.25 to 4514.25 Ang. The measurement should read 1.29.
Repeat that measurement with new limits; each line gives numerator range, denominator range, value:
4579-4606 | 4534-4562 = 1.15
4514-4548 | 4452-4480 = 1.18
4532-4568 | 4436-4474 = 1.33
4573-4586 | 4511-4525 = 1.15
